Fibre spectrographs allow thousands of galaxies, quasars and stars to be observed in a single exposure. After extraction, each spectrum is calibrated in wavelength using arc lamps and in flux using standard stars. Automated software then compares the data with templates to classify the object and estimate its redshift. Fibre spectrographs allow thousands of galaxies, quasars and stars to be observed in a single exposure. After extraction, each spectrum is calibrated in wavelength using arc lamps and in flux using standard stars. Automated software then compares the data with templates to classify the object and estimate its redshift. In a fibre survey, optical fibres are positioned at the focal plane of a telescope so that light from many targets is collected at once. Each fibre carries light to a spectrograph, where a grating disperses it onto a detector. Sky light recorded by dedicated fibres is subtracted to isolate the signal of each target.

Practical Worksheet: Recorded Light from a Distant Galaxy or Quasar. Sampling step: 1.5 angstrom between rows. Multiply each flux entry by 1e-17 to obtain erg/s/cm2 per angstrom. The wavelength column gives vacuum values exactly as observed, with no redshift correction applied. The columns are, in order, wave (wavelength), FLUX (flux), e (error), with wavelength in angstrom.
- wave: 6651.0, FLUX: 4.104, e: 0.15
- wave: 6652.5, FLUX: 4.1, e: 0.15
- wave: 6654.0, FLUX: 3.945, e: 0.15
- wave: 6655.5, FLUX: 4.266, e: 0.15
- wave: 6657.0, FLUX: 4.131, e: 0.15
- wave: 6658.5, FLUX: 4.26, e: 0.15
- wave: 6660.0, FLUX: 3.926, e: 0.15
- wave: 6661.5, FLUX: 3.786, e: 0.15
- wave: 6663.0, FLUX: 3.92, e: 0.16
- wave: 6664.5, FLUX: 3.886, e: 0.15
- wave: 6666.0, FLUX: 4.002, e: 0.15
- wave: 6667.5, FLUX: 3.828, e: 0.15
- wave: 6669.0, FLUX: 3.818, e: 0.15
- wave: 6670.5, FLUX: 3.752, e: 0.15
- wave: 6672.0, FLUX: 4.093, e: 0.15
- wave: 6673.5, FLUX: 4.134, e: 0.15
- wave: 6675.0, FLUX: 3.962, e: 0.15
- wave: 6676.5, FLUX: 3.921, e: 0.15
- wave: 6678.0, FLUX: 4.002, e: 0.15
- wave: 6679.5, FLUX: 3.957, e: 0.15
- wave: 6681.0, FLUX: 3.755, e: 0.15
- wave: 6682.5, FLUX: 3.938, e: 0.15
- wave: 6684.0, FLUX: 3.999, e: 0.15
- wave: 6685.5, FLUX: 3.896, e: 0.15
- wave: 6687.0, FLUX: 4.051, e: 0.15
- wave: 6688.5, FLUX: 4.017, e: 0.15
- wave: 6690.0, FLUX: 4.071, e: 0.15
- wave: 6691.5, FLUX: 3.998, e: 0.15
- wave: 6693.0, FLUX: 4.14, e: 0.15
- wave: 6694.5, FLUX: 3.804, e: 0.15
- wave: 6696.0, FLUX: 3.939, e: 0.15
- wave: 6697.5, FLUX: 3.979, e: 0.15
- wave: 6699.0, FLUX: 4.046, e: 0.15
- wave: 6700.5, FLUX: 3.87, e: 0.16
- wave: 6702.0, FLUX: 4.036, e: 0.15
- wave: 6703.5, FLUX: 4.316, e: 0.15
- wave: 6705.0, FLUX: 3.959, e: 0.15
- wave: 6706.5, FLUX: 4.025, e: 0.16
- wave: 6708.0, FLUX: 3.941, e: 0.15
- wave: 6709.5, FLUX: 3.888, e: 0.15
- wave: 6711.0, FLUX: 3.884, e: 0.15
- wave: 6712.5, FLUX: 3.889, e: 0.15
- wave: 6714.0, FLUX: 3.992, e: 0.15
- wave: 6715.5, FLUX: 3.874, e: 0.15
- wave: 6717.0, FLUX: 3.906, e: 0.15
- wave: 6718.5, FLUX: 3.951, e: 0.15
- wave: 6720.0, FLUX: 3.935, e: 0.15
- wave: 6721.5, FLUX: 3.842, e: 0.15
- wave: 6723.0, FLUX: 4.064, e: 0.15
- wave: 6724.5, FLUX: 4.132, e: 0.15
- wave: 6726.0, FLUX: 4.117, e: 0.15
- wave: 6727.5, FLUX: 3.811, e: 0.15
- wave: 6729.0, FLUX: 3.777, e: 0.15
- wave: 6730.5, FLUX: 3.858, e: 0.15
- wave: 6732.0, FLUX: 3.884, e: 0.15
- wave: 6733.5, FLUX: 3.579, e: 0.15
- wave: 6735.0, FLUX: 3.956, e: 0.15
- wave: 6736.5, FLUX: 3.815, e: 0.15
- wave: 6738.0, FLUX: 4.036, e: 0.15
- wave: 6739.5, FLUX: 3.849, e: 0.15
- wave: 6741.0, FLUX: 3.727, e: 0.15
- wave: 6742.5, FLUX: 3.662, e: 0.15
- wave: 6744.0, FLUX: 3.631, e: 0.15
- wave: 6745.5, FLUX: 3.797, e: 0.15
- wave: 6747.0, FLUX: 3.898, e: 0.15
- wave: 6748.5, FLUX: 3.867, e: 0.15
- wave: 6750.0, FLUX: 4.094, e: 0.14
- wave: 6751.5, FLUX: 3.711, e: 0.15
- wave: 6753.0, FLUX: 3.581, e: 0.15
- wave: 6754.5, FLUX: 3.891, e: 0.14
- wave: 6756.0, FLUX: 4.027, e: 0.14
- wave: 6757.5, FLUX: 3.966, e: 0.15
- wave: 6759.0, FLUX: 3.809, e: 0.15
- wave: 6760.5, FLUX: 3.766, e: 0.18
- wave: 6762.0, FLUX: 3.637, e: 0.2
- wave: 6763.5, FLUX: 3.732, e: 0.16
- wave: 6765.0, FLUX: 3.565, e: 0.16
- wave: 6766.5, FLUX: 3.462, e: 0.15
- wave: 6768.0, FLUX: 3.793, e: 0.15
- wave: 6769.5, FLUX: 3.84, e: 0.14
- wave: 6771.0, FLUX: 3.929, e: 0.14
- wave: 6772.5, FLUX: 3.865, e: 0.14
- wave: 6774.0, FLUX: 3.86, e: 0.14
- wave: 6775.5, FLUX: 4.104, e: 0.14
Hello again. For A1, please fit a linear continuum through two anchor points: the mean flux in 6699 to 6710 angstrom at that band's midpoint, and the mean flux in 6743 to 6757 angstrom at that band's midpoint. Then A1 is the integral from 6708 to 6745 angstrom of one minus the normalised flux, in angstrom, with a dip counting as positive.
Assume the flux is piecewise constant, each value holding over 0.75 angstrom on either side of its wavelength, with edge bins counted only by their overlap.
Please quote 0.44 angstrom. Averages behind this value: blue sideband 4.01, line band 3.88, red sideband 3.83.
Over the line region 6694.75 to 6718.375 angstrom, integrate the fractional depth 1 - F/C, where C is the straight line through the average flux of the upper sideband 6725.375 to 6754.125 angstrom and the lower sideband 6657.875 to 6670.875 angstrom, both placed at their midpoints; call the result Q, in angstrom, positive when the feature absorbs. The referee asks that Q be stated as -0.64 angstrom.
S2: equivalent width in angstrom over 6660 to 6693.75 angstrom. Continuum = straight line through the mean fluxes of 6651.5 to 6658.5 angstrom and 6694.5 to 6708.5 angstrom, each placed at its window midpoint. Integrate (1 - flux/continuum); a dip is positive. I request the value 1.0 angstrom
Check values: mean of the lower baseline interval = 4.13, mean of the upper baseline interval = 4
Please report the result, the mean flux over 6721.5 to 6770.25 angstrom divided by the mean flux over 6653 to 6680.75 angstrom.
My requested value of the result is 1.0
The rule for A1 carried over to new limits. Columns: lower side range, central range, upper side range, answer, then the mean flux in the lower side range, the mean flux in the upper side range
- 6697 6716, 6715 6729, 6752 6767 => -0.1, 3.98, 3.75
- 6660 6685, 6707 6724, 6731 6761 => -0.3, 3.92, 3.83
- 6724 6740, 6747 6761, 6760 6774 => -0.2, 3.89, 3.74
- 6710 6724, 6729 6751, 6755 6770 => 0.1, 3.93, 3.76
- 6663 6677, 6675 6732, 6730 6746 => -1.4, 3.93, 3.8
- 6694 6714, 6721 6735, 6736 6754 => -0.1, 3.97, 3.81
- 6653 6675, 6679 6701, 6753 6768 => -0.2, 3.98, 3.75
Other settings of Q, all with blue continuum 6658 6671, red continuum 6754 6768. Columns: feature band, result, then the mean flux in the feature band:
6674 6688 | -0.2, 3.95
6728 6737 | 0.0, 3.81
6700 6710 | -0.4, 4.01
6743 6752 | -0.1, 3.83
